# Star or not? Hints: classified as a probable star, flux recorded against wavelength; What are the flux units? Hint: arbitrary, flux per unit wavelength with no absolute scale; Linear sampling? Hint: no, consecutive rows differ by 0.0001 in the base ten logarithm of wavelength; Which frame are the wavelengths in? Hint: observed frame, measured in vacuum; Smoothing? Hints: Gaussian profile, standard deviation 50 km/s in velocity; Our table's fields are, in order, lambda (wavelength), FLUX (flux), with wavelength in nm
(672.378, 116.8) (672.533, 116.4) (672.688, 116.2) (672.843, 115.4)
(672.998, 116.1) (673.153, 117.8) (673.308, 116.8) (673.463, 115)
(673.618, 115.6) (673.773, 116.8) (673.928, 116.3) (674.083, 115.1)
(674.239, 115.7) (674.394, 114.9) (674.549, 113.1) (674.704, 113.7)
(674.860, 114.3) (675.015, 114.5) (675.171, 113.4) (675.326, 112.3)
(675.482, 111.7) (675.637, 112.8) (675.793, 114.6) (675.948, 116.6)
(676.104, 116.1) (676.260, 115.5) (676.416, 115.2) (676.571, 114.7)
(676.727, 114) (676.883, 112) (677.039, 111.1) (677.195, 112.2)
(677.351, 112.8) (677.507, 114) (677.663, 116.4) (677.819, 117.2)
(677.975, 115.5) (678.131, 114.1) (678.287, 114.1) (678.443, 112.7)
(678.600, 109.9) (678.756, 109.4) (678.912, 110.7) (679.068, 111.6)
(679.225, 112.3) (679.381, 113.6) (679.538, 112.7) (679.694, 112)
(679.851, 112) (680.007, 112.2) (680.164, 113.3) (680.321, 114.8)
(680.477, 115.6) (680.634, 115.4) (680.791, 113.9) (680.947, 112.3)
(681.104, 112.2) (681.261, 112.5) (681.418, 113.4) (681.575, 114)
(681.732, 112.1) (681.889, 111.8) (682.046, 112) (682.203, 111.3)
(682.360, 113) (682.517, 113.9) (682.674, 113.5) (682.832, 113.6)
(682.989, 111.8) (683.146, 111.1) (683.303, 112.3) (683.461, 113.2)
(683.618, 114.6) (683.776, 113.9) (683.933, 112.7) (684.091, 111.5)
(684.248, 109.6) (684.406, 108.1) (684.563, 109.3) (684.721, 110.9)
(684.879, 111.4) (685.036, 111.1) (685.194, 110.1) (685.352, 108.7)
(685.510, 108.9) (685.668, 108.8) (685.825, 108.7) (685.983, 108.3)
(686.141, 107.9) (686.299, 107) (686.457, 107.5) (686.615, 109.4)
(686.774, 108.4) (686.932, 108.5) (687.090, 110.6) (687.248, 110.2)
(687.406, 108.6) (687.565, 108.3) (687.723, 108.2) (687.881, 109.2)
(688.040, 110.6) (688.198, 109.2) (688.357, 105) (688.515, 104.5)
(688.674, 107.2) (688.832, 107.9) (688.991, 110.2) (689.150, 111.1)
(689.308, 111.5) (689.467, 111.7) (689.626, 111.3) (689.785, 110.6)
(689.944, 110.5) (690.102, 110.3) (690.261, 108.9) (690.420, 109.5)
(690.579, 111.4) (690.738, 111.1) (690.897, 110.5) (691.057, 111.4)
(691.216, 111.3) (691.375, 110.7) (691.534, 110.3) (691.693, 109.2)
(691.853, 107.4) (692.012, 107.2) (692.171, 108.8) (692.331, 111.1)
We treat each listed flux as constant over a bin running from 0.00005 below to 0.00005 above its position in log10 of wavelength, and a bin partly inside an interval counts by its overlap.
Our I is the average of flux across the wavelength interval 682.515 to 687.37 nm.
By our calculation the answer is 110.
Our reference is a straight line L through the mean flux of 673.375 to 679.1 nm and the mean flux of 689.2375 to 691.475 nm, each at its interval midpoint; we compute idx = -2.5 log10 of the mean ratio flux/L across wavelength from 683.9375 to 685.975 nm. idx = 0.02 mag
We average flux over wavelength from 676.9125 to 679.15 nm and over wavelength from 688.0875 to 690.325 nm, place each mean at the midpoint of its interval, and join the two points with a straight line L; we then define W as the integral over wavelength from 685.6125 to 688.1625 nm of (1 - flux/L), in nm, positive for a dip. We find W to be 0.03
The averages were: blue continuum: 113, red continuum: 109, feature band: 109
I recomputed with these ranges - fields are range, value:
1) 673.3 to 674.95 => 115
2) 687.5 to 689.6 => 109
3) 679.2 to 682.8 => 113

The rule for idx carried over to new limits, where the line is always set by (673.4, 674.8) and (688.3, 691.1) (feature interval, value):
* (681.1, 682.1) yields 0.000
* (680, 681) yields -0.011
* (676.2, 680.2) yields 0.006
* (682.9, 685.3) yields 0.002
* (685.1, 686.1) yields 0.022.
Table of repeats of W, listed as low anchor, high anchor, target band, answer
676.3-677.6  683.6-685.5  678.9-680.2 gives 0.00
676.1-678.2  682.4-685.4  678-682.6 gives 0.01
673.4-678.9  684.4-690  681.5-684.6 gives -0.03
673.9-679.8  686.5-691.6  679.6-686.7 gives 0.00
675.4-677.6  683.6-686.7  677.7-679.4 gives 0.00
